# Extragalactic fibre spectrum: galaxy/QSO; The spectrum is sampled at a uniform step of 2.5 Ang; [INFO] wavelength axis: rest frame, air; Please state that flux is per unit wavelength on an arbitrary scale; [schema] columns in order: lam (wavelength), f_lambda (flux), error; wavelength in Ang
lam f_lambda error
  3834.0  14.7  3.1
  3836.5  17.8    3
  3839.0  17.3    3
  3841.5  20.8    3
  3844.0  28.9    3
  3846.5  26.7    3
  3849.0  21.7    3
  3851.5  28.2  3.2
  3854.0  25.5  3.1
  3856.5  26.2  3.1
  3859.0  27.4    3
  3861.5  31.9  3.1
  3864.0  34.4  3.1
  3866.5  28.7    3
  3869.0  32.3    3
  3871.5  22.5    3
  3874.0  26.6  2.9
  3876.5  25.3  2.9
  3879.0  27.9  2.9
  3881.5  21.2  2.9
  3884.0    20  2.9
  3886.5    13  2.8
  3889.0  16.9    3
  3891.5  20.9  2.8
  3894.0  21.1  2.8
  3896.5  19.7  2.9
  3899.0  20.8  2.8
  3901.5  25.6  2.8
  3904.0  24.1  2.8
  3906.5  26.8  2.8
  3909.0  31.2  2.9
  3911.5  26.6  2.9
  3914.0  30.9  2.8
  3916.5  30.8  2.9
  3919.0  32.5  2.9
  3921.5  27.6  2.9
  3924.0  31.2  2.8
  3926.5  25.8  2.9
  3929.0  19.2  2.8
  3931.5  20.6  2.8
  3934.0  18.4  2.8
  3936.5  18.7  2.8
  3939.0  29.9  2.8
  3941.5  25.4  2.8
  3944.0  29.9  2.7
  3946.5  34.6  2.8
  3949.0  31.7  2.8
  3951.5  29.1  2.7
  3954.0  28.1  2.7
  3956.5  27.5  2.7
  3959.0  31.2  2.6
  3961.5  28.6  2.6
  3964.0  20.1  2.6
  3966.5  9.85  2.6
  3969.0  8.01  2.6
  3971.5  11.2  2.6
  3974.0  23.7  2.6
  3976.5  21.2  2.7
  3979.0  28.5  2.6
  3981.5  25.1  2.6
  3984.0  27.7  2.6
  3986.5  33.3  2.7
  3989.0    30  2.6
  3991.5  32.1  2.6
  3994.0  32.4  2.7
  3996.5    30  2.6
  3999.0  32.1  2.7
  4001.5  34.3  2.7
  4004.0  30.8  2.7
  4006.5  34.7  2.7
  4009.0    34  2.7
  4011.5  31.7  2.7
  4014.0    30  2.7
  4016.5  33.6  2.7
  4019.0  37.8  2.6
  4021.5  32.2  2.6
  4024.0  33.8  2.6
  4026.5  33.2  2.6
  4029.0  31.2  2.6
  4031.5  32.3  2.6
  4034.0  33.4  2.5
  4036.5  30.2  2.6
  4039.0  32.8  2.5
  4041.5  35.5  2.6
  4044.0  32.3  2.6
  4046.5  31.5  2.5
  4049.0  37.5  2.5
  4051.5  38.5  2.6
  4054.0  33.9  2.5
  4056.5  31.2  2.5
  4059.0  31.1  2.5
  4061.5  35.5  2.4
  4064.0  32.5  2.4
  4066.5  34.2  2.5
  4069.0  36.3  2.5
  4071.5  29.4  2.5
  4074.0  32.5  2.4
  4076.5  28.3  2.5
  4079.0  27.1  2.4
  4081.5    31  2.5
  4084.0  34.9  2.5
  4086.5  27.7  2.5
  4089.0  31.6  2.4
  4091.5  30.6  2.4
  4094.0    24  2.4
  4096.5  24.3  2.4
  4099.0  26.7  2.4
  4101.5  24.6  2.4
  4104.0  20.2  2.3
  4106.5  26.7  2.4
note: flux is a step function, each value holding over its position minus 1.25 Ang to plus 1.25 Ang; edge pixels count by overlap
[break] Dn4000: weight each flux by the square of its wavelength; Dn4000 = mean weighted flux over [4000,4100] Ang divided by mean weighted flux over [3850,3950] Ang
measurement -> 1.34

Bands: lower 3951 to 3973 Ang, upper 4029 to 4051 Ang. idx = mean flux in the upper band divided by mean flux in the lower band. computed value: 1.56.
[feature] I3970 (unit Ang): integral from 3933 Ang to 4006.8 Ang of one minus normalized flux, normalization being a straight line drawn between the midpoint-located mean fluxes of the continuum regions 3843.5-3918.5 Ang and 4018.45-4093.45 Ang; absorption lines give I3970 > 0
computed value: 6.5 Ang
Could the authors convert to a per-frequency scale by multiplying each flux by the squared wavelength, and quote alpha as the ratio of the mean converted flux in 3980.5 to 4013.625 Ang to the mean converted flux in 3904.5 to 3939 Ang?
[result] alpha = 1.2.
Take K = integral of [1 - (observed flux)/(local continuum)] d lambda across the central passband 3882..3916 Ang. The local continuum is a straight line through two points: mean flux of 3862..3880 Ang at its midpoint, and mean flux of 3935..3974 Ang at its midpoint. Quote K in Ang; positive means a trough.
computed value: 4.9 Ang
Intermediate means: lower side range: 28.4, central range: 23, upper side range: 24.2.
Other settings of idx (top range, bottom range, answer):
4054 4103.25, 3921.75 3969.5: 1.21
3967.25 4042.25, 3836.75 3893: 1.21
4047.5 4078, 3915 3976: 1.35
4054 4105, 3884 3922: 1.22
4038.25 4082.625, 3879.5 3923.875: 1.35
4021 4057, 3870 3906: 1.52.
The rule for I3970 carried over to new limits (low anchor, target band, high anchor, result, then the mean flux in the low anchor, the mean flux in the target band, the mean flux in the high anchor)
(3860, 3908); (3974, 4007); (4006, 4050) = 1.1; 24.2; 29.8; 33.2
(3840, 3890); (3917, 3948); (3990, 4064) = 2.4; 25.3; 26.3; 33.1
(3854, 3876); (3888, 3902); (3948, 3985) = 3.3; 28.4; 20.6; 23.4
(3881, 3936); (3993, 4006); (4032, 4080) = -1.2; 23.8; 32.1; 32.8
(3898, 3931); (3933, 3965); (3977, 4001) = 1.3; 27.1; 27.3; 30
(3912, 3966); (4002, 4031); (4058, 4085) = -3.0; 27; 33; 32.1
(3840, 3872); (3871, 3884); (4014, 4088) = 1.7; 27.4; 24.4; 32.8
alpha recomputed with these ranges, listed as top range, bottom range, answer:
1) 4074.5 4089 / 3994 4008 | 0.97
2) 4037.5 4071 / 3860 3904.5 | 1.54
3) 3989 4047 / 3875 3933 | 1.42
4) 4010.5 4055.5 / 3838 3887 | 1.43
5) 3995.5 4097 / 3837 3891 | 1.43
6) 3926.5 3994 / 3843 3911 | 1.04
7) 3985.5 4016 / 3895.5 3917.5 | 1.28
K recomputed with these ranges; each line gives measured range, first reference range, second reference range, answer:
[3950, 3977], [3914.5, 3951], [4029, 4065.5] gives 6.43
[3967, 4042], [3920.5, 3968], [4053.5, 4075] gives -0.59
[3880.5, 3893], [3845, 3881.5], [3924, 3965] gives 4.00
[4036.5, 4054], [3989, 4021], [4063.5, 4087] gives -1.27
